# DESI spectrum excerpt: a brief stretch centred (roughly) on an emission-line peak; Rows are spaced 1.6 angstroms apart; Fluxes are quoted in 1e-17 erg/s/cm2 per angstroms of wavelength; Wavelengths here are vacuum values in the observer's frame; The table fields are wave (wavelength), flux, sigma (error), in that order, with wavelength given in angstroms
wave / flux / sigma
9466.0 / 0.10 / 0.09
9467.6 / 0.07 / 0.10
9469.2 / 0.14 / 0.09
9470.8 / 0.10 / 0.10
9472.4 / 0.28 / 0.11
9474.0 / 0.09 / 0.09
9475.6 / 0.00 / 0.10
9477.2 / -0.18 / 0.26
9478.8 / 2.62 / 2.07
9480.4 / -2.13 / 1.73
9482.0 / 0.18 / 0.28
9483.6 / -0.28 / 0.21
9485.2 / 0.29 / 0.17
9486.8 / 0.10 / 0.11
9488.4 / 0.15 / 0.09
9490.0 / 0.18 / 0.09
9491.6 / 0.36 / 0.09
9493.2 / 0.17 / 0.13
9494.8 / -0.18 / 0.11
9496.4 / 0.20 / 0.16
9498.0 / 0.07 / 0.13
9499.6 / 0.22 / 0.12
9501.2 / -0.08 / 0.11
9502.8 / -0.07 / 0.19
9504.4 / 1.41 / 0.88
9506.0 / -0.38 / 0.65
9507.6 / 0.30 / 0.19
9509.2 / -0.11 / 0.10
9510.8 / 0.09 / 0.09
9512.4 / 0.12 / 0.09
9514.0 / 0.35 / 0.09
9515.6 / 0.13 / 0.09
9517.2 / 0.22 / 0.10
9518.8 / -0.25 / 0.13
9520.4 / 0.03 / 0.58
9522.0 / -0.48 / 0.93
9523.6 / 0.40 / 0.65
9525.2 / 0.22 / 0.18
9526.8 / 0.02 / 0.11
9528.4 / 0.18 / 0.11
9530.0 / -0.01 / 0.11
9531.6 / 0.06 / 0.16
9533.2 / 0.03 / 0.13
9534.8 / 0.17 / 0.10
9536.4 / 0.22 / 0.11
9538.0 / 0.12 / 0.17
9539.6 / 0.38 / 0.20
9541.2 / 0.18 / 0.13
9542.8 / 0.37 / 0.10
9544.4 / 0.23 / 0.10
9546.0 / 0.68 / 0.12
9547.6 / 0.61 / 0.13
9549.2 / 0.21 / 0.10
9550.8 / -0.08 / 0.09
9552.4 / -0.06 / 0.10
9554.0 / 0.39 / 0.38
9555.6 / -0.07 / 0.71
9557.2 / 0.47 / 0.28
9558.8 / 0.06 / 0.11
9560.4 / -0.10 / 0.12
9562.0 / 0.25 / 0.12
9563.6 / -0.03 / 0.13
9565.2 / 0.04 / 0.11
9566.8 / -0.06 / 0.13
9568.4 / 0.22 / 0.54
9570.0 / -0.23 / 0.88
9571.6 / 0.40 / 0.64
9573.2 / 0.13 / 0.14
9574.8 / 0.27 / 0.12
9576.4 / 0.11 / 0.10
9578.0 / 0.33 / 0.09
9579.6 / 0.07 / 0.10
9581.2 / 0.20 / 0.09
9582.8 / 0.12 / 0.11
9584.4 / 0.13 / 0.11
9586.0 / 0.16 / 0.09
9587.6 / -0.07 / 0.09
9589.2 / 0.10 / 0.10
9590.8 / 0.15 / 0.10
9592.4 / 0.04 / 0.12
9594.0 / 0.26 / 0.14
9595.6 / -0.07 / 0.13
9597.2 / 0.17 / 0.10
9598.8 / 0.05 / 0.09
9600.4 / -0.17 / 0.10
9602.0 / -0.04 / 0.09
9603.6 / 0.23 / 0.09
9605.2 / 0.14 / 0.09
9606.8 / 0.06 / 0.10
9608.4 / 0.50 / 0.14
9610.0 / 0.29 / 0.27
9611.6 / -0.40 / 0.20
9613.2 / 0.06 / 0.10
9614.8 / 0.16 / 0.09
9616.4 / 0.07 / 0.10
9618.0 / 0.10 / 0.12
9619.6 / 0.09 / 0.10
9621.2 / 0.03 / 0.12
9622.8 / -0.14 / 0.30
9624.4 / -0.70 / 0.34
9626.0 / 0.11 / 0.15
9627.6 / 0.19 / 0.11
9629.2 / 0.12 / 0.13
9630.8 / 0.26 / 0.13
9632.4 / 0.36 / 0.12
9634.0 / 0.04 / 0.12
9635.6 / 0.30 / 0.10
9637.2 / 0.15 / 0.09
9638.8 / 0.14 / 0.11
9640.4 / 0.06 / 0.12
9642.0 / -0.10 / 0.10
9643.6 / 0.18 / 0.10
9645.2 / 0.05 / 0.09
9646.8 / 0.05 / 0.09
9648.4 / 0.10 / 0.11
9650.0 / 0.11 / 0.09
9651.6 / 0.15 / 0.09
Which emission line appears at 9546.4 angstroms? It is [O III] 5007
